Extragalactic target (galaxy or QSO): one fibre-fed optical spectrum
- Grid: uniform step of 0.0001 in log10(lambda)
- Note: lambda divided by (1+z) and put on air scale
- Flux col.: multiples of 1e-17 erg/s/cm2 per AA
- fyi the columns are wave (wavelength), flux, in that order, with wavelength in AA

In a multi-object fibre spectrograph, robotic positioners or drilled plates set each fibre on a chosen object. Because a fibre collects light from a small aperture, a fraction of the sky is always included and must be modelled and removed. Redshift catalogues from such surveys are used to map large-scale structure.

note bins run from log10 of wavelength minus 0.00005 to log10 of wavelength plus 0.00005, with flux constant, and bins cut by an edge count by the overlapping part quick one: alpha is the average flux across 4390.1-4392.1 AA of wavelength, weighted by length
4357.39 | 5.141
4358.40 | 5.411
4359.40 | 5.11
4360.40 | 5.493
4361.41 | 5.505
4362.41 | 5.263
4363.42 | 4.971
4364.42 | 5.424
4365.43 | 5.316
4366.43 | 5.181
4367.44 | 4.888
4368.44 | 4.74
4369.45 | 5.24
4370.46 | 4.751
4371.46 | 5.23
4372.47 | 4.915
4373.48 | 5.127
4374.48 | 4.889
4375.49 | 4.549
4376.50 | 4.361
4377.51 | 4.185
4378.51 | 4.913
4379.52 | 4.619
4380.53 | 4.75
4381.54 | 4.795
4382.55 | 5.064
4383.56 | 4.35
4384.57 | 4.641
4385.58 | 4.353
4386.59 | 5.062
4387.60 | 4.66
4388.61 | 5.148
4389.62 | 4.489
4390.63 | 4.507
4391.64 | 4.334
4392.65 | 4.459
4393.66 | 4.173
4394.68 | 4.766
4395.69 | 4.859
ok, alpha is 4.43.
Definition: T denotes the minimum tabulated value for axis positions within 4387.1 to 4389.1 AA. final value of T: 4.66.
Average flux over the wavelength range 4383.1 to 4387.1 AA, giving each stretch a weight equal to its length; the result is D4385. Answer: 4.6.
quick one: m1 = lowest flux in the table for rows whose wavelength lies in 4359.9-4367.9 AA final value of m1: 4.888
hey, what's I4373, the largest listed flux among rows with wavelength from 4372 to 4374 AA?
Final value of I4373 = 5.127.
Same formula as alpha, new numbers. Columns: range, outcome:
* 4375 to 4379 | 4.5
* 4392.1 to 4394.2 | 4.31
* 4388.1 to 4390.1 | 4.82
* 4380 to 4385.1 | 4.71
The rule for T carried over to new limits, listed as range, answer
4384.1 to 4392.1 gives 4.334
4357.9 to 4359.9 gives 5.11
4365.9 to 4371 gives 4.74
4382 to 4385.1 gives 4.35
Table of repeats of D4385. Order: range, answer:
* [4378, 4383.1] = 4.82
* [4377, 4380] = 4.58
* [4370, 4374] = 5.02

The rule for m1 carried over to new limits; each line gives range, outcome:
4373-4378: 4.185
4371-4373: 4.915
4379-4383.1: 4.619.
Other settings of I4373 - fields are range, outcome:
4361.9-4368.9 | 5.424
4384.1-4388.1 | 5.062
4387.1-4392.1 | 5.148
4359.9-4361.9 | 5.505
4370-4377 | 5.23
